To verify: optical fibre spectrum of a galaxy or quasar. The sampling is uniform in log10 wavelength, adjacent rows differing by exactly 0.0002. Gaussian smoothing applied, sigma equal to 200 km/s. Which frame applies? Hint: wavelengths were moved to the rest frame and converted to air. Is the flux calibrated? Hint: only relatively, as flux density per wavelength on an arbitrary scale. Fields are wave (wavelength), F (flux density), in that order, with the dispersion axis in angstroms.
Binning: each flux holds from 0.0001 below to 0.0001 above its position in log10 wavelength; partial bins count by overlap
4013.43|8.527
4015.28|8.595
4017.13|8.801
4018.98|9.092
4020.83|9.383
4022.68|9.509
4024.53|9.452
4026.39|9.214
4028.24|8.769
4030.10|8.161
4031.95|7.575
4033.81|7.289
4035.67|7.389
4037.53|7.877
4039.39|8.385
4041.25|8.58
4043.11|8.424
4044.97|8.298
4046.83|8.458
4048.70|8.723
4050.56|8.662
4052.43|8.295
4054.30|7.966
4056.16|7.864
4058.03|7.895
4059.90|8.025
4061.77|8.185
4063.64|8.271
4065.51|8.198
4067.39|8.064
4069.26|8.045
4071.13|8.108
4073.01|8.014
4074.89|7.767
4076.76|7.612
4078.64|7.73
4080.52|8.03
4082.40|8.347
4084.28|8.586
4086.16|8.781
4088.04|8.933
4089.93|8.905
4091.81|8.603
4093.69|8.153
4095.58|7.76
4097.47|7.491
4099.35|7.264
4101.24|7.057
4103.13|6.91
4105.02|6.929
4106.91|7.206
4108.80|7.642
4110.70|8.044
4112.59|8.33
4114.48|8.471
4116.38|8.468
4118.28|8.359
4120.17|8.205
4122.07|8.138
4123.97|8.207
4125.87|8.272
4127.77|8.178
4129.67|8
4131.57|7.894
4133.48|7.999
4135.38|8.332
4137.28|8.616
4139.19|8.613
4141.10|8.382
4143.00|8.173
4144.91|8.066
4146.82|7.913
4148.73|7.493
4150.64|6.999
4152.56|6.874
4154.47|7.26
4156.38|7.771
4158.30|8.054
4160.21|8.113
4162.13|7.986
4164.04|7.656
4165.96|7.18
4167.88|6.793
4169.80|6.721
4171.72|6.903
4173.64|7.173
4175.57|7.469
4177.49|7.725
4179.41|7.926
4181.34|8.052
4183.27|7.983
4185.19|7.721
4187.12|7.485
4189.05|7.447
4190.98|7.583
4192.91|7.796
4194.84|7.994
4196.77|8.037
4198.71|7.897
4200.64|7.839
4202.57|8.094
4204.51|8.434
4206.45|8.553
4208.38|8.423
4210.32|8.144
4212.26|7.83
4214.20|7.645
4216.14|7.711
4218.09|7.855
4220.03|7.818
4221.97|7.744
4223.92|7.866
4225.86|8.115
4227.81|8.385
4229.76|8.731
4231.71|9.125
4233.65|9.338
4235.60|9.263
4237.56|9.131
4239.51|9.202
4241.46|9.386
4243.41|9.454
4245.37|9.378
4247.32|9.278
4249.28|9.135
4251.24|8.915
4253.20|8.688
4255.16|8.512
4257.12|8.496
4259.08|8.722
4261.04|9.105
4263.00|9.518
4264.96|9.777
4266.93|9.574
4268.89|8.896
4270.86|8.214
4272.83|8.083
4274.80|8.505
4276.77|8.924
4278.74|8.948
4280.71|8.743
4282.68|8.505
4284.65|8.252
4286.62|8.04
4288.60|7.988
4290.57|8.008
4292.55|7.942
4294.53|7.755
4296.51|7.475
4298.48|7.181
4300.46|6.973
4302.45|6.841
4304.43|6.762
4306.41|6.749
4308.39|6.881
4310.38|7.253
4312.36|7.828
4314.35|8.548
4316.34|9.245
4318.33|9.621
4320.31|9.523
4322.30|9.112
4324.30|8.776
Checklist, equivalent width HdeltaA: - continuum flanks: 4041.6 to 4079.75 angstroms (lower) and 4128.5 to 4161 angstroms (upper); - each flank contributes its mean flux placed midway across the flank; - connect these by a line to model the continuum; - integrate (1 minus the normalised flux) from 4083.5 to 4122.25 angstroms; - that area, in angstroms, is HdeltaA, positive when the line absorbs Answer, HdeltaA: 0.10 angstroms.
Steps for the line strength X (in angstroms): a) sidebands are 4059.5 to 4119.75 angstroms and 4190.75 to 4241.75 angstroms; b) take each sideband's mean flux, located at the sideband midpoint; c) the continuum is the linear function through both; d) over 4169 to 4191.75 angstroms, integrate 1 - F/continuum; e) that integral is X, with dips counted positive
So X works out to 1.9 angstroms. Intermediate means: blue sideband 8.01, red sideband 8.29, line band 7.52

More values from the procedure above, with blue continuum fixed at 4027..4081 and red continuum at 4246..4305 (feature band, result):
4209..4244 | -0.6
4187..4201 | 0.9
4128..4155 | 1.0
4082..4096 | -0.7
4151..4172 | 2.2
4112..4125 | -0.2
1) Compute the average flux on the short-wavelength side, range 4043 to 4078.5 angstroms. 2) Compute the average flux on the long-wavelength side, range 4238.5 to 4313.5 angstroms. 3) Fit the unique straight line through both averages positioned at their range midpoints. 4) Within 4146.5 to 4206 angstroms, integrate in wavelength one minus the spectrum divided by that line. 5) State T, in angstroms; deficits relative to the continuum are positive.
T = 4.5 angstroms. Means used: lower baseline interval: 8.14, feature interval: 7.63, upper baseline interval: 8.36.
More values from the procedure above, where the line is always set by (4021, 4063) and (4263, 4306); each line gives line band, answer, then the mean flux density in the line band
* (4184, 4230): 1.5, 7.95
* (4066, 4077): 0.5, 7.97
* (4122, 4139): 0.1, 8.2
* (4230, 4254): -2.9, 9.18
